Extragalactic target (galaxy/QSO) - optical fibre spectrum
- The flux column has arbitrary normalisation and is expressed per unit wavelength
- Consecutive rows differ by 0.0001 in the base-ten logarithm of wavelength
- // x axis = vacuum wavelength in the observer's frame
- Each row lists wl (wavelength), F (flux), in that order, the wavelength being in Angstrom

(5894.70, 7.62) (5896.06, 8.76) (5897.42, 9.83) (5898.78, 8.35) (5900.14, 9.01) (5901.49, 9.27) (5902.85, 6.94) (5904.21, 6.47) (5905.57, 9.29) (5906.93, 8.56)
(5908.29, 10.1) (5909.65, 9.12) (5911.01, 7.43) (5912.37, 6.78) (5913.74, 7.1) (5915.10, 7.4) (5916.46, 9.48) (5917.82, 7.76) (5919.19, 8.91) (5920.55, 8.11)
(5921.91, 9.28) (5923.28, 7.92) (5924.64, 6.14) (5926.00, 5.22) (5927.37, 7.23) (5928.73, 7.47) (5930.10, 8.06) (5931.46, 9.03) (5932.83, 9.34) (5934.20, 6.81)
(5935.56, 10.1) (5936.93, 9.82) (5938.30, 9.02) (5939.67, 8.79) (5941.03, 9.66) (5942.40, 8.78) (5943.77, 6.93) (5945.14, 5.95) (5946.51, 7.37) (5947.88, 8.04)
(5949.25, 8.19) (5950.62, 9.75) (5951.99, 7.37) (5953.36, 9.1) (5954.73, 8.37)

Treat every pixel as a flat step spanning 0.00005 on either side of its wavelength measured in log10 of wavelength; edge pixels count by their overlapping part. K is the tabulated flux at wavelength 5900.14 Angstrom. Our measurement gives 9.01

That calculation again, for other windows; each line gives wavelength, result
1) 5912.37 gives 6.78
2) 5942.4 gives 8.78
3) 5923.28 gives 7.92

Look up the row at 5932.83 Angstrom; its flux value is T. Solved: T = 9.34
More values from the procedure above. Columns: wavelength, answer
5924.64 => 6.14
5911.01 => 7.43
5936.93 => 9.82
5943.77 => 6.93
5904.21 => 6.47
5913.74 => 7.1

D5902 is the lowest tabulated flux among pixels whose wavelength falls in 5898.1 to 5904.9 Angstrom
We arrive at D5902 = 6.47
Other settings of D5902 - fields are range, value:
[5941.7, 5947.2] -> 5.95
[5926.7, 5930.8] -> 7.23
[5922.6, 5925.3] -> 6.14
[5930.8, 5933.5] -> 9.03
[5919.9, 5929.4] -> 5.22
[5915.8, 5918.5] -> 7.76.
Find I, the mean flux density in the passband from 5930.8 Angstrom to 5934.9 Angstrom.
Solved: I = 8.4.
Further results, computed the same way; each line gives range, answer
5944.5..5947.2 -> 6.67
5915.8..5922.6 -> 8.7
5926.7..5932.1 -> 7.95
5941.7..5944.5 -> 7.82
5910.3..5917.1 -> 7.63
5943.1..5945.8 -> 6.44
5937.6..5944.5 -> 8.62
